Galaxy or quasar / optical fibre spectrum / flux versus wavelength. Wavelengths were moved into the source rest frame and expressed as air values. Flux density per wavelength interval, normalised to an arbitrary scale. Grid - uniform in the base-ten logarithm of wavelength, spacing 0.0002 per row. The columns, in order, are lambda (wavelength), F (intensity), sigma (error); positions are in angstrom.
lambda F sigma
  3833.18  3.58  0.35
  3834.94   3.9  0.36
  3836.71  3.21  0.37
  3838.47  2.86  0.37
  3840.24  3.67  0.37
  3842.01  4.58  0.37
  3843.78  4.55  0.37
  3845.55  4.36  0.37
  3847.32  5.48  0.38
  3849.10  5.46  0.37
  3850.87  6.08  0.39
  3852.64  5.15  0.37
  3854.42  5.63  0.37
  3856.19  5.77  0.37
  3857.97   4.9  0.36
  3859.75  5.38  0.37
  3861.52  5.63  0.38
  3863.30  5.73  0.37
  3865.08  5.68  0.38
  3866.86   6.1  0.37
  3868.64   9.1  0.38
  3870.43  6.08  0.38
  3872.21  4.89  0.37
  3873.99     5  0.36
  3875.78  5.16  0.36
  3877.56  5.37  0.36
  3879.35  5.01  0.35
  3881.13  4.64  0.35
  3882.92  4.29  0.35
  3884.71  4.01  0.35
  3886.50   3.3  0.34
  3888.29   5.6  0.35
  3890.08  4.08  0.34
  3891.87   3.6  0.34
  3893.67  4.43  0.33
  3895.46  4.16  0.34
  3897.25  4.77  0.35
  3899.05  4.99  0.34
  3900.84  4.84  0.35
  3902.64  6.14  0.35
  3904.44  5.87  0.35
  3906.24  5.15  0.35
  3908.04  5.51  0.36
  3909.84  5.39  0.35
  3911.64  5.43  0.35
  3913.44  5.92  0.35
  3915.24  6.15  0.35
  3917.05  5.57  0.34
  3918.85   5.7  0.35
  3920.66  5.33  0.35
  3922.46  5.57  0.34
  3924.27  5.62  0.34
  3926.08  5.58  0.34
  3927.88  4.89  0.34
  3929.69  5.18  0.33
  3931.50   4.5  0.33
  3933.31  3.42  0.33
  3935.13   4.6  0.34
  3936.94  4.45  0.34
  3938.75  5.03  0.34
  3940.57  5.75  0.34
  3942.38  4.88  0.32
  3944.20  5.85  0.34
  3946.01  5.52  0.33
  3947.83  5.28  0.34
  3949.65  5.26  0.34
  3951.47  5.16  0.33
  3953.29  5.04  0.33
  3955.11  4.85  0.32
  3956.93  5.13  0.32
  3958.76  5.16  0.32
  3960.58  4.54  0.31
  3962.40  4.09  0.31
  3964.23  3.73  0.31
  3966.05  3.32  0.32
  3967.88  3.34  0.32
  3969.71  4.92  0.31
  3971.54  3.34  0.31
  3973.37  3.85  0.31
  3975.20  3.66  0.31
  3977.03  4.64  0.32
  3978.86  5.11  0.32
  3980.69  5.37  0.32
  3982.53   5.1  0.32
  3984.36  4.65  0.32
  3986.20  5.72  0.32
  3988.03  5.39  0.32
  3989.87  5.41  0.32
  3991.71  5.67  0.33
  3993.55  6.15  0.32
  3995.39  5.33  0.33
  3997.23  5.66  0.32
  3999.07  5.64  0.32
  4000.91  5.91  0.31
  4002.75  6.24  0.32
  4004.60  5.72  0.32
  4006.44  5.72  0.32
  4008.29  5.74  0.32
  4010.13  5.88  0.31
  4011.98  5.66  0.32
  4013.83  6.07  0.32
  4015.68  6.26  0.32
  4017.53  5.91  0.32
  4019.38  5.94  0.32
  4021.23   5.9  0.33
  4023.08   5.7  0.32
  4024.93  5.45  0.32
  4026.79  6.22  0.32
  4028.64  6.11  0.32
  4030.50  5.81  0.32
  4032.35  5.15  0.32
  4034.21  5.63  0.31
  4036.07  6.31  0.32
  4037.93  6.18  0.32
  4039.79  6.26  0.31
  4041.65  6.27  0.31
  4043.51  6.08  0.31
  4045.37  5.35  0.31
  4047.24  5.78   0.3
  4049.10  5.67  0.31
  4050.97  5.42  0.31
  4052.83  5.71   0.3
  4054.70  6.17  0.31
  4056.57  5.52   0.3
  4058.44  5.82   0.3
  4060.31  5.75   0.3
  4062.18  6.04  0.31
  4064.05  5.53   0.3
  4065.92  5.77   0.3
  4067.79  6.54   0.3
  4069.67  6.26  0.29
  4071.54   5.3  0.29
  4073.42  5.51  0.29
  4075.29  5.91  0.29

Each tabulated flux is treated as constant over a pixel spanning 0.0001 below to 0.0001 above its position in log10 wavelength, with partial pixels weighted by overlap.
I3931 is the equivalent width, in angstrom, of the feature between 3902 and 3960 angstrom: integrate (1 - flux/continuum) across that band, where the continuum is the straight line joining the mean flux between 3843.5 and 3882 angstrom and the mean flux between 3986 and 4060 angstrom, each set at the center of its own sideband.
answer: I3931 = 3.9 angstrom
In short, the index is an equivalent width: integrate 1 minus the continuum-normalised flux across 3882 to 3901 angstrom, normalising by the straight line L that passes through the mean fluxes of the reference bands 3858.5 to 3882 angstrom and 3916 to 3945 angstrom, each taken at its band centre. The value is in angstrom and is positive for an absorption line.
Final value 3.9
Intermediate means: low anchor 5.66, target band 4.35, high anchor 5.12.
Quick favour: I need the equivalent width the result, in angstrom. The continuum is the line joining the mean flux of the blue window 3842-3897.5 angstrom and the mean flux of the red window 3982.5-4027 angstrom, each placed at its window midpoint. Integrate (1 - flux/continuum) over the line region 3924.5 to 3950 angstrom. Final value 1.9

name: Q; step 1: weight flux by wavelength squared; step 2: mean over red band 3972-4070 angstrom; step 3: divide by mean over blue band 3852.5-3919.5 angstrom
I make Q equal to 1.15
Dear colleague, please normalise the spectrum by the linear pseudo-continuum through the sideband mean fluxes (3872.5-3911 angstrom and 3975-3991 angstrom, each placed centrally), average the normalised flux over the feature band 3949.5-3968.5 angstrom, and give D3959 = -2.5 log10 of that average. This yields 0.12 mag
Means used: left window 4.83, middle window 4.5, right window 5.07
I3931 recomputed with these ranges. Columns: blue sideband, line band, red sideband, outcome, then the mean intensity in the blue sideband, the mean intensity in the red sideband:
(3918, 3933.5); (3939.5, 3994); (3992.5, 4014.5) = 6.4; 5.16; 5.81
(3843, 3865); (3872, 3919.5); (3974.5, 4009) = 3.4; 5.36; 5.42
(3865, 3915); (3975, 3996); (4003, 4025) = 1.7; 5.17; 5.86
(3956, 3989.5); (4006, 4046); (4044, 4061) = -4.5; 4.52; 5.7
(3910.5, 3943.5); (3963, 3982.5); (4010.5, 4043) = 4.8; 5.2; 5.93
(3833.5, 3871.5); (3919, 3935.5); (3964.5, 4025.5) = 0.7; 5.18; 5.27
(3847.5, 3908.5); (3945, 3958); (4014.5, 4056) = 0.8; 5.22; 5.87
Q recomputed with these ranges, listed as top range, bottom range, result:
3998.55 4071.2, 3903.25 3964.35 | 1.19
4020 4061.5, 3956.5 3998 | 1.27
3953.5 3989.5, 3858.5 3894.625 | 0.93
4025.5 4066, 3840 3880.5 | 1.18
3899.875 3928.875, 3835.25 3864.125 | 1.17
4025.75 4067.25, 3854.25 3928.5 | 1.20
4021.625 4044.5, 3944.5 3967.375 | 1.30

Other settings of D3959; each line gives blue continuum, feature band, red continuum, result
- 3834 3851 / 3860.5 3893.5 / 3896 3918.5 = -0.06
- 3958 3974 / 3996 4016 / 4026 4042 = -0.13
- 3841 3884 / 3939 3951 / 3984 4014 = 0.04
